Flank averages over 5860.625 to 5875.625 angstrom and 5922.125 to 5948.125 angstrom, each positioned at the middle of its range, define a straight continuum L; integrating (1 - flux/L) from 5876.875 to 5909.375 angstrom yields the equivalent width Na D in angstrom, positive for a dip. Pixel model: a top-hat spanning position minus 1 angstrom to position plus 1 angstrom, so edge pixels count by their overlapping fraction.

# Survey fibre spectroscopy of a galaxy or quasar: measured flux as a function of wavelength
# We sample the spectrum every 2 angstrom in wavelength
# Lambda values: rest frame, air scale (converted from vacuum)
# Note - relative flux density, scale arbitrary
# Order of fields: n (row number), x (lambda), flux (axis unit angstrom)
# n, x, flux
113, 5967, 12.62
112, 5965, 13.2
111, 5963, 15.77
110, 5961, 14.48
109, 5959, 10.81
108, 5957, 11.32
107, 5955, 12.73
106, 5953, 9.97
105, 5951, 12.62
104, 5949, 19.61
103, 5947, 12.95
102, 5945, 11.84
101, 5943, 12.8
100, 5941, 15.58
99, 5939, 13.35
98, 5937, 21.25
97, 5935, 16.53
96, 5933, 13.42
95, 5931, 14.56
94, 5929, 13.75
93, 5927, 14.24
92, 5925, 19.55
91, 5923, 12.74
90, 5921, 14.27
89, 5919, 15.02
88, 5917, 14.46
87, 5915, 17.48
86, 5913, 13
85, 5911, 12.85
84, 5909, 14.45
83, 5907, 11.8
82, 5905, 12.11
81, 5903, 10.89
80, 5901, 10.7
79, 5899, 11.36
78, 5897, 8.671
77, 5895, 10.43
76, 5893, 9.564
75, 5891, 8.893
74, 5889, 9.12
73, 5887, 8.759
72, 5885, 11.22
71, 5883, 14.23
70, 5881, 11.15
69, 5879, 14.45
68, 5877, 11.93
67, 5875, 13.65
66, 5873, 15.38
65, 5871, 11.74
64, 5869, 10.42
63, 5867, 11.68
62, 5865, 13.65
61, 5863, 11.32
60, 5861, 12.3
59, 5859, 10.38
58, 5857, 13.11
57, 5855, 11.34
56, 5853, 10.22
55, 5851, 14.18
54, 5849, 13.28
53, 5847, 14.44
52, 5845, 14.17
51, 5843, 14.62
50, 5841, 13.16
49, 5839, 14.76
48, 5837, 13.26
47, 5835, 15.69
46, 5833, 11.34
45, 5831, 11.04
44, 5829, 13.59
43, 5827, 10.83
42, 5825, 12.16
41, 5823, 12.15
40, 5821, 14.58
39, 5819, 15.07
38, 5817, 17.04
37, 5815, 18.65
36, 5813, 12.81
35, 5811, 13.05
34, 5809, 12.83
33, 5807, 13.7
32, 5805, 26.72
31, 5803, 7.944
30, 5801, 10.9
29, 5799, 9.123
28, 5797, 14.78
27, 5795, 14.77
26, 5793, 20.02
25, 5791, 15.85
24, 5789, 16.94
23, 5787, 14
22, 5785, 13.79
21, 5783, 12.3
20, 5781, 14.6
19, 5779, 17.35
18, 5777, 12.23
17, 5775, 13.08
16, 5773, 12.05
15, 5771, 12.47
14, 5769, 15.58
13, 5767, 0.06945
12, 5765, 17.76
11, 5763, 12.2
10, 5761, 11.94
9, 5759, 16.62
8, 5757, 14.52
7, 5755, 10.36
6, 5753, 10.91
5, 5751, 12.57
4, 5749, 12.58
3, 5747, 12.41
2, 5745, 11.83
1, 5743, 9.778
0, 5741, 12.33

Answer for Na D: 5.6 angstrom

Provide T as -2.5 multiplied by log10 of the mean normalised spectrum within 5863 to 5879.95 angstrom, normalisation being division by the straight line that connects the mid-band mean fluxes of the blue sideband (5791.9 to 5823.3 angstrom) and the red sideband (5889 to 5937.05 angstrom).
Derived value 0.08 mag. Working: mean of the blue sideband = 14.7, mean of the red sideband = 13.2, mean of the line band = 12.8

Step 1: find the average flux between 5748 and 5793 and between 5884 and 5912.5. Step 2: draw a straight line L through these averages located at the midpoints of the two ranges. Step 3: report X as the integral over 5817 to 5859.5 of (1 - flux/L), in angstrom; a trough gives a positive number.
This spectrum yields -4.1 angstrom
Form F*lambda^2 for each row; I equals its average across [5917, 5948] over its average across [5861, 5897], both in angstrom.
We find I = 1.3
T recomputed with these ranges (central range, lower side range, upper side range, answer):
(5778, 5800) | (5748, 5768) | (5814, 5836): -0.16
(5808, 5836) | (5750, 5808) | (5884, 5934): -0.03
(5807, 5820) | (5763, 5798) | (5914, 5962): -0.06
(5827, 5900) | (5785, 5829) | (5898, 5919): 0.13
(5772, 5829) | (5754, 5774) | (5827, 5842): -0.12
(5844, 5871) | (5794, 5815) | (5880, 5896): -0.06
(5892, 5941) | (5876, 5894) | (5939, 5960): -0.13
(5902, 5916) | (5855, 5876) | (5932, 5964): 0.00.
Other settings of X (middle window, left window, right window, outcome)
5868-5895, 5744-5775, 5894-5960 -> 3.40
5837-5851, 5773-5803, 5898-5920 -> -0.46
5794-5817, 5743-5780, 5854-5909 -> -3.96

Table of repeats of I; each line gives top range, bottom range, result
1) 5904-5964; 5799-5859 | 1.08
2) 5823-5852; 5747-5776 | 1.11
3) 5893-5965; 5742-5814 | 1.07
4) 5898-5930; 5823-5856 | 1.08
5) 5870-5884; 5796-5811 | 0.99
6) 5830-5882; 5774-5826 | 0.90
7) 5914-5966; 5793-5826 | 1.05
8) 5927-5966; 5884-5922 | 1.20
